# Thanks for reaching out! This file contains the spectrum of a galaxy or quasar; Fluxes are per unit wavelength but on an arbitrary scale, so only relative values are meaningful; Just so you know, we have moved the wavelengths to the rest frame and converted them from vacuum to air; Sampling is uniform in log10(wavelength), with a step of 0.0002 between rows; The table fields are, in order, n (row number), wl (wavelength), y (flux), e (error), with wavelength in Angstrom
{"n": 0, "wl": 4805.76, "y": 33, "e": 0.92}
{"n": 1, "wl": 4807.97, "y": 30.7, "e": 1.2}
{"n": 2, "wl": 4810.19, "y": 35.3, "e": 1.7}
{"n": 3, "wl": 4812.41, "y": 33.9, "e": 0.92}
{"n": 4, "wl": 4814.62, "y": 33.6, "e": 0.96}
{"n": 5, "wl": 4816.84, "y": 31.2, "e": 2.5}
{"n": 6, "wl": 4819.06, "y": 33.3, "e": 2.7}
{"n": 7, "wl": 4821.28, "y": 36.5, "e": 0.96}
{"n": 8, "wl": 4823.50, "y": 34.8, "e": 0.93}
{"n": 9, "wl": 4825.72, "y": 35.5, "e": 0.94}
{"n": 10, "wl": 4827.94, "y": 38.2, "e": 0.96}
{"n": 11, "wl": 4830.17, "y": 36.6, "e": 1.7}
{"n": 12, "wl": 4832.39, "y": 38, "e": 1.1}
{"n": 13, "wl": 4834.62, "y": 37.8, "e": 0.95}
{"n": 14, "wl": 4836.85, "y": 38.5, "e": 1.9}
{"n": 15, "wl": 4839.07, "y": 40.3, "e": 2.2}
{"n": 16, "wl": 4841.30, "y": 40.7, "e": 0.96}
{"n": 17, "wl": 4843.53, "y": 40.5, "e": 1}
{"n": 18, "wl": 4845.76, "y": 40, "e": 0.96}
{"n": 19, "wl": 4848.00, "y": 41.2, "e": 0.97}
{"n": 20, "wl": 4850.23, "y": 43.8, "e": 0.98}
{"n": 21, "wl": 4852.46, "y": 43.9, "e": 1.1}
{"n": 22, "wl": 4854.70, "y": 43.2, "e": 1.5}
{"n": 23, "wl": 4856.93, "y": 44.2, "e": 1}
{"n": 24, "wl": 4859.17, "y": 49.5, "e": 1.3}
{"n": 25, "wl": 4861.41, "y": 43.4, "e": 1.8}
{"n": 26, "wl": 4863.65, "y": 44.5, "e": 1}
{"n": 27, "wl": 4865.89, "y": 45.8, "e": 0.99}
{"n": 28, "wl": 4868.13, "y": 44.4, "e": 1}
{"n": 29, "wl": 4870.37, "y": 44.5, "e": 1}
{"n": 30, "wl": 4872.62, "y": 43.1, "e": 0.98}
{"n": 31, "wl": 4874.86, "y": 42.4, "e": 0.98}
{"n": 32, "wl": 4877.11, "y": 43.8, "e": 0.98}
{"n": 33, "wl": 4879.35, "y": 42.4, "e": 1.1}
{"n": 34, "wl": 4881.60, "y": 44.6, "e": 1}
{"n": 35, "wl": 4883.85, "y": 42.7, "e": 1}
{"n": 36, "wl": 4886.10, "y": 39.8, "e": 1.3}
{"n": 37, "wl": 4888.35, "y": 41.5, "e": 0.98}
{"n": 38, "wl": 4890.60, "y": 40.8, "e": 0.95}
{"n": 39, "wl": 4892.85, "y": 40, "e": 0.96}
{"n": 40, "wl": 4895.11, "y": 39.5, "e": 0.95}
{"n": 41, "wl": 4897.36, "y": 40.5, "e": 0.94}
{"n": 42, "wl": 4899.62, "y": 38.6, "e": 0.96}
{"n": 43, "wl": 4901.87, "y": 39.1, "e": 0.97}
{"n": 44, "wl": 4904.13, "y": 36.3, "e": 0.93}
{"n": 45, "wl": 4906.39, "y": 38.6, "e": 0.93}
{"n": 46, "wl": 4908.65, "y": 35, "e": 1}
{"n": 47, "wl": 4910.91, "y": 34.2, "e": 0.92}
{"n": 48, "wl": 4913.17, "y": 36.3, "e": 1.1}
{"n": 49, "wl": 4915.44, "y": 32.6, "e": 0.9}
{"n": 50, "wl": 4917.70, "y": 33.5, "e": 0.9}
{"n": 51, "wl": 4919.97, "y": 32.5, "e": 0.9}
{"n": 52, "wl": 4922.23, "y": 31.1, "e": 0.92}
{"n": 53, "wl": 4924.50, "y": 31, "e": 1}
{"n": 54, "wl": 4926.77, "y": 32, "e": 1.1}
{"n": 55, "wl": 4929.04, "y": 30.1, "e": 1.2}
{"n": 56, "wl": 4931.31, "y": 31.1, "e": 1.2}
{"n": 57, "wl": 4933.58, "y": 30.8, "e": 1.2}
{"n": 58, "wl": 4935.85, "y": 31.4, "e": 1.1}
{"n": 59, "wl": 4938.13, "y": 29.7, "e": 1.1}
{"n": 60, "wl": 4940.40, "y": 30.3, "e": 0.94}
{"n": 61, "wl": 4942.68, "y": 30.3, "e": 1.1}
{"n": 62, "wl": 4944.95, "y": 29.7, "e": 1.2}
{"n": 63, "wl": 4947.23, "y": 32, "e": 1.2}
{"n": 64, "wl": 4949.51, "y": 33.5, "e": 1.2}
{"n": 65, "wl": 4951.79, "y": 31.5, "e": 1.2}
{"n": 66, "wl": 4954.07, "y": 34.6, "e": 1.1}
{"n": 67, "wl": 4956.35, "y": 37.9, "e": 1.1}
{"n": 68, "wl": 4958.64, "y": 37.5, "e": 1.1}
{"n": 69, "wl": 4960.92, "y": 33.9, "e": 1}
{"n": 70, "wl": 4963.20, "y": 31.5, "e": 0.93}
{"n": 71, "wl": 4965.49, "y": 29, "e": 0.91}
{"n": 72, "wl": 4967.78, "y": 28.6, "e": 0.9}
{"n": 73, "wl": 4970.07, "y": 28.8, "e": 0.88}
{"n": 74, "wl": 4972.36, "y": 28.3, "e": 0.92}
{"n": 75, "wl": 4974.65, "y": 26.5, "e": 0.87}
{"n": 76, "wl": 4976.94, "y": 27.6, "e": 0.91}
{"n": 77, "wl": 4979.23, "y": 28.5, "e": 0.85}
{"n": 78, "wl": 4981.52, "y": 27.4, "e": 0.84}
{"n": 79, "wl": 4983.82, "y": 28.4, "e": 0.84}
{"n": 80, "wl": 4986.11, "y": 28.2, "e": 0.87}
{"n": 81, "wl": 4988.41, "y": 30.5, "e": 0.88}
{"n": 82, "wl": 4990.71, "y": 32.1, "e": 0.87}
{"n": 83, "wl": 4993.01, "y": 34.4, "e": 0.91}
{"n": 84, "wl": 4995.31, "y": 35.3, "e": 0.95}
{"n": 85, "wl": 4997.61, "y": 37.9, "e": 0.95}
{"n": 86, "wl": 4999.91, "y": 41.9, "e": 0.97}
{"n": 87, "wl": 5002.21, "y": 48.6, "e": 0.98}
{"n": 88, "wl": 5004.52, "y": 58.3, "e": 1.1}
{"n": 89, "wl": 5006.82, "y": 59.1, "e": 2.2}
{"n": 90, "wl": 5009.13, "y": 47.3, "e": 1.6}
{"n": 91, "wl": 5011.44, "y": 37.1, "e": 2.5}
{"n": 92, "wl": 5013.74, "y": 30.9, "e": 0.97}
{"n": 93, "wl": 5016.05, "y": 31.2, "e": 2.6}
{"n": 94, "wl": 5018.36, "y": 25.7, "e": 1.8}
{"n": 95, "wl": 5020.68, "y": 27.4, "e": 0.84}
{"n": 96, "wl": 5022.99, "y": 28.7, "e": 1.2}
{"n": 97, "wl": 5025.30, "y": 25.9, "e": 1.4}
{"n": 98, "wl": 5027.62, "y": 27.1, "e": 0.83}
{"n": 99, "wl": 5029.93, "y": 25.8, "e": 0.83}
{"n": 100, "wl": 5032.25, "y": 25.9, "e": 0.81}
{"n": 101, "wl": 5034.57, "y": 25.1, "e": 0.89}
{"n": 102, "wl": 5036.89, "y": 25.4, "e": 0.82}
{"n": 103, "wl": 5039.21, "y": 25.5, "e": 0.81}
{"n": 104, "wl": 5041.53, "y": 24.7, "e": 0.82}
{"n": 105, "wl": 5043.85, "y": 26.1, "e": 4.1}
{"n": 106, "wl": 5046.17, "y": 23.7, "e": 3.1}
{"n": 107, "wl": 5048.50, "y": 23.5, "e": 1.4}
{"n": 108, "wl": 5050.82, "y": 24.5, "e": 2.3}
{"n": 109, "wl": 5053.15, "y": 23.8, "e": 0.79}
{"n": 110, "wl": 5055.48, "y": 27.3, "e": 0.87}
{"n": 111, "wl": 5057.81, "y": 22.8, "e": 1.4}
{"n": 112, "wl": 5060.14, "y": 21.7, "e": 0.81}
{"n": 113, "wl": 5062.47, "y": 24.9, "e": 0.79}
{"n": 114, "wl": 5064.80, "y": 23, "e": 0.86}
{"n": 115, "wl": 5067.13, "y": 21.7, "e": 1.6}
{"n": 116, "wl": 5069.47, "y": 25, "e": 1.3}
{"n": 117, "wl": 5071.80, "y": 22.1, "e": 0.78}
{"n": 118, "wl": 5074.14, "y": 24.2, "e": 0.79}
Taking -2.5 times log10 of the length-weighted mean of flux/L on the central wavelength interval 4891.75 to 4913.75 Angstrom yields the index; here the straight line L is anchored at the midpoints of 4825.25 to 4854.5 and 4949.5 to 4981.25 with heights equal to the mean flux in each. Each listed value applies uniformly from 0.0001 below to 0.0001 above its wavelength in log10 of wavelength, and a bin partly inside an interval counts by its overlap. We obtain -0.071 mag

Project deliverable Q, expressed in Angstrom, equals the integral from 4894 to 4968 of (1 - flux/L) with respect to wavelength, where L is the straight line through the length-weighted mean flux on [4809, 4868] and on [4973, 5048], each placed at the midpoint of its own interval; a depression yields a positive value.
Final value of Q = 4.1 Angstrom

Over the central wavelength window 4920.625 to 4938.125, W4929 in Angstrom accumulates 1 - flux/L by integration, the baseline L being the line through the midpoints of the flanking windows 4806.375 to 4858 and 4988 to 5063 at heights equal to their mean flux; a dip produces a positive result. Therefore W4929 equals 1.78 Angstrom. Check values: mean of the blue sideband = 37.9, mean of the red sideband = 31.2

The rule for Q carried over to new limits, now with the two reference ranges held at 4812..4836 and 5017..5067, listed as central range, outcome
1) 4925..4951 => -0.8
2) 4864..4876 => -3.9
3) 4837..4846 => -1.4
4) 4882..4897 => -4.0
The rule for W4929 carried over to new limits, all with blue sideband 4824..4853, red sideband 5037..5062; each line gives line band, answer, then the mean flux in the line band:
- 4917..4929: 0.6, 31.8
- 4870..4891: -3.5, 42.5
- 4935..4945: 0.6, 30.3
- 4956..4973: -0.7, 31.8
